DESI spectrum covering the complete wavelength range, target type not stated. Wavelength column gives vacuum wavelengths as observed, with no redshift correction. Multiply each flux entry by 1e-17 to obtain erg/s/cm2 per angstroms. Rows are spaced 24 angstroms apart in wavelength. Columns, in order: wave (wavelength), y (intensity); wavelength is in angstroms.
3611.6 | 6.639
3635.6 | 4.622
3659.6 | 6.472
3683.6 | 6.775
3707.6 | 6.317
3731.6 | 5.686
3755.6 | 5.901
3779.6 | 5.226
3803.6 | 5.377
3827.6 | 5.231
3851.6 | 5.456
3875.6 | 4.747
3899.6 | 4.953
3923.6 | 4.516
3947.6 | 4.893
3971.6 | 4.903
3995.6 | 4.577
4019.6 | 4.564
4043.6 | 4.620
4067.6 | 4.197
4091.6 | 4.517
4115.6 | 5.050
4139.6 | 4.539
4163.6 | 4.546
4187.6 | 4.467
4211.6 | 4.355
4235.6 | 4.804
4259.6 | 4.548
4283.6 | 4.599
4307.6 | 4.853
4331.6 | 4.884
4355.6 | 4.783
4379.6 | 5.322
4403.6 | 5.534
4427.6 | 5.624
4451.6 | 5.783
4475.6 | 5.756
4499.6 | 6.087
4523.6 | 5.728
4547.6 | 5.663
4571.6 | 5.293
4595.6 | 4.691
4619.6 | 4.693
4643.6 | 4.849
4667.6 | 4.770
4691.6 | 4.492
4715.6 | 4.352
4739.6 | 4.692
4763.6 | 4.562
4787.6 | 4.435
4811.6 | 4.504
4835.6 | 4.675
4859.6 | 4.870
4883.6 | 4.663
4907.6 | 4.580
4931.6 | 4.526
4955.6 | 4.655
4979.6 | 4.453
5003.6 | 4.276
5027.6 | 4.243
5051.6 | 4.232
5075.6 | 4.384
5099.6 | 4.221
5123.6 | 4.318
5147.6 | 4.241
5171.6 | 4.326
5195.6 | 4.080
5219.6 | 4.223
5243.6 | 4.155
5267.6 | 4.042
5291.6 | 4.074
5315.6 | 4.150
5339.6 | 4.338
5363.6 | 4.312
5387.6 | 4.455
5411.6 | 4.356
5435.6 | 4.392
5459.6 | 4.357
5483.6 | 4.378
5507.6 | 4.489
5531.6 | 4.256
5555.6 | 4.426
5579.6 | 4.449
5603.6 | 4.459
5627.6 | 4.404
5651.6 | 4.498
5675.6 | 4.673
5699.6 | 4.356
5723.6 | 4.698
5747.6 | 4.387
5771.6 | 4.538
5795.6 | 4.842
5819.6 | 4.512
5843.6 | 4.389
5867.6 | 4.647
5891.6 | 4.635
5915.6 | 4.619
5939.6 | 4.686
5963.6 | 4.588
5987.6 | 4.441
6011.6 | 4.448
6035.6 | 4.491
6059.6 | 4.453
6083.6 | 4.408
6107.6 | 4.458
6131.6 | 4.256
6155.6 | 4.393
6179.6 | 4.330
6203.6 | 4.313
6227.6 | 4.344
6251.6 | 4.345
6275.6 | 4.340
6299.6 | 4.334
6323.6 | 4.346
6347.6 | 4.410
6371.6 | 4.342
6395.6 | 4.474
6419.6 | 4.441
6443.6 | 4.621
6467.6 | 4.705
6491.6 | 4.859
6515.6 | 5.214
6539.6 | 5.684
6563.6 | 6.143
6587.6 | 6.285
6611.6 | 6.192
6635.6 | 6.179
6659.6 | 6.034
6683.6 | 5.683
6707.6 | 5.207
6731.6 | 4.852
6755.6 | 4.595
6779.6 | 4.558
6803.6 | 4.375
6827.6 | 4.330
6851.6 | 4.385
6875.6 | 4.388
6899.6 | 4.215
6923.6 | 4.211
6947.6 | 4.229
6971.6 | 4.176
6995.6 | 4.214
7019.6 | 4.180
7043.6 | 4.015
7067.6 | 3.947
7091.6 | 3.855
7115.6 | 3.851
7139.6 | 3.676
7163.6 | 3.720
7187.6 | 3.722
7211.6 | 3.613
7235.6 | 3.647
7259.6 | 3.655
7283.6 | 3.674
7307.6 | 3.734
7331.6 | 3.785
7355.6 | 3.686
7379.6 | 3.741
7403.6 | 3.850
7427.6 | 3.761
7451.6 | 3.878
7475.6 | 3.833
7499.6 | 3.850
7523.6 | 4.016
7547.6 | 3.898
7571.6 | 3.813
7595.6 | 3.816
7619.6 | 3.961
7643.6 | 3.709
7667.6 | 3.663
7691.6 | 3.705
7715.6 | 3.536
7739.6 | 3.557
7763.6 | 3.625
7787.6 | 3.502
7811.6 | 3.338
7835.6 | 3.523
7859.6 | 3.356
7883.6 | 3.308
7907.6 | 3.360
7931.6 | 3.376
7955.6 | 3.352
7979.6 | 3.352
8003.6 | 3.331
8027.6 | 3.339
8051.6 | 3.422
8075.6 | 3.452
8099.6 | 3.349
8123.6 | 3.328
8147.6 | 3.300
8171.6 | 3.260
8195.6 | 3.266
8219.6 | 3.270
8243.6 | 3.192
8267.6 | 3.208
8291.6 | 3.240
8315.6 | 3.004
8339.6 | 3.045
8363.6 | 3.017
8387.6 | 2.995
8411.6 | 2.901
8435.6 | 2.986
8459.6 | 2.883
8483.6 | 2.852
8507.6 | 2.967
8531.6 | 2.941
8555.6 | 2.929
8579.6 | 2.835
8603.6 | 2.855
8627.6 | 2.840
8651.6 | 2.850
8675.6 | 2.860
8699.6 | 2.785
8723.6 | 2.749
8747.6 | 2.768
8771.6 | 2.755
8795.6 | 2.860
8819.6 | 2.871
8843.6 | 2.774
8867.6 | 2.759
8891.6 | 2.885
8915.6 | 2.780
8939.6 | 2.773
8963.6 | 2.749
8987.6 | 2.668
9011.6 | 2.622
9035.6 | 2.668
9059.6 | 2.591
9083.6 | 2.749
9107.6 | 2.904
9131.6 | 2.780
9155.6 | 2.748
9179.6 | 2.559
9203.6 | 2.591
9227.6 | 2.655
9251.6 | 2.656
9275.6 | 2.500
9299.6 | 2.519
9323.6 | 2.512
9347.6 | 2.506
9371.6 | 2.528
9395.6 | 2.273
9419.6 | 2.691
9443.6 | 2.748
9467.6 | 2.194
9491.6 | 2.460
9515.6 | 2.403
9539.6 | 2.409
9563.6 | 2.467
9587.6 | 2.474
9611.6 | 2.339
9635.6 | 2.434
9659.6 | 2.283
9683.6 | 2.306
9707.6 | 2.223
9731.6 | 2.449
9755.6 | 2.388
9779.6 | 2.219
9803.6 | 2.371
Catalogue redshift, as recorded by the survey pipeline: 1.37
